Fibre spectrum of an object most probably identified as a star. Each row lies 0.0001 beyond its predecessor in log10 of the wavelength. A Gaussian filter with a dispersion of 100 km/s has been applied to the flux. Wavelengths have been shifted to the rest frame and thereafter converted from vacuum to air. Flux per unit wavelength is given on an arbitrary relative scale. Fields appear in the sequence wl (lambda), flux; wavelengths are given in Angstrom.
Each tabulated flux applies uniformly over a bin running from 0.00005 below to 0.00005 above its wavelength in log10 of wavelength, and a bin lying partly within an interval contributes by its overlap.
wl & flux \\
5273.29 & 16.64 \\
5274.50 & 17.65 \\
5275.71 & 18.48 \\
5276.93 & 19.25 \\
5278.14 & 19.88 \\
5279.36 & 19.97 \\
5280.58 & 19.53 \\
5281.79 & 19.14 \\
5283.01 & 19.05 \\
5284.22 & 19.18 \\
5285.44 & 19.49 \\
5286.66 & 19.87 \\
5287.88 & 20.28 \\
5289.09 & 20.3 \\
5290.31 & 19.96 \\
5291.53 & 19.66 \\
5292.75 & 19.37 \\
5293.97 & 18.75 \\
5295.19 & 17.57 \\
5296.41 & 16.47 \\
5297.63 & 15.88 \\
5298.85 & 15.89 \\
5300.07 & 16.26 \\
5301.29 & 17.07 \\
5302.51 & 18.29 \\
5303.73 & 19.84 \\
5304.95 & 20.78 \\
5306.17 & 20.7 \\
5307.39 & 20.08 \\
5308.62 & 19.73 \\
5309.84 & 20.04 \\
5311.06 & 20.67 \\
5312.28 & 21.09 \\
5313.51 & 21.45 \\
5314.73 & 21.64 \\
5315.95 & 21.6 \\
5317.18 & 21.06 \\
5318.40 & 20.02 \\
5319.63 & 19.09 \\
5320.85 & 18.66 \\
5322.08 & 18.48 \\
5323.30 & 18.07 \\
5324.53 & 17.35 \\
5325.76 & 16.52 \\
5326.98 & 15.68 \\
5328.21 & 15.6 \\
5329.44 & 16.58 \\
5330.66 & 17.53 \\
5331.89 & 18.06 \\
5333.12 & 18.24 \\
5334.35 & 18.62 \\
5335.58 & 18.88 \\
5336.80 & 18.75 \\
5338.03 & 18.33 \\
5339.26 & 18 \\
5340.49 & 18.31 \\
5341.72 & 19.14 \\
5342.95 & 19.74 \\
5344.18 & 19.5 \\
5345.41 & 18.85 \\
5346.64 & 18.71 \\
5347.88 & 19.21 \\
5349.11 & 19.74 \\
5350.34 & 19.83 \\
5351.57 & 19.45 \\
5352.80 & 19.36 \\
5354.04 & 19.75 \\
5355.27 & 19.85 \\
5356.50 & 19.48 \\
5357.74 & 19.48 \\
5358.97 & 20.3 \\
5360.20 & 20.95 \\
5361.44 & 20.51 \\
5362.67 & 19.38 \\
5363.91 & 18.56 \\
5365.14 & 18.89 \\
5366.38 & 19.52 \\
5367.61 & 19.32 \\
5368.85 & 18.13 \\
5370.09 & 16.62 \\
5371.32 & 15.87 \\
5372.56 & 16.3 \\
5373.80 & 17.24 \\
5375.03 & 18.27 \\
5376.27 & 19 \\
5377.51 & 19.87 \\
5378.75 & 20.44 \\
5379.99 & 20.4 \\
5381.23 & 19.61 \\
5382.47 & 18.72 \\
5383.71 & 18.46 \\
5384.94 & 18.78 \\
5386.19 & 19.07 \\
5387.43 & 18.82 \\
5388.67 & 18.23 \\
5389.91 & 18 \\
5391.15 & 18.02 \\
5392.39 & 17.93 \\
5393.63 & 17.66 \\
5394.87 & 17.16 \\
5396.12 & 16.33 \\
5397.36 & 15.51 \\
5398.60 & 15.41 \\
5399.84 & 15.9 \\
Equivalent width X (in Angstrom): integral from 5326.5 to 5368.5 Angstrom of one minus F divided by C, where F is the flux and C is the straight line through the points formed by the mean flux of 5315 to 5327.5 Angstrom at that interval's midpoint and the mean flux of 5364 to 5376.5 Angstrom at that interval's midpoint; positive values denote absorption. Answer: -1.37 Angstrom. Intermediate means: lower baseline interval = 18.8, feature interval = 18.9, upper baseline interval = 17.9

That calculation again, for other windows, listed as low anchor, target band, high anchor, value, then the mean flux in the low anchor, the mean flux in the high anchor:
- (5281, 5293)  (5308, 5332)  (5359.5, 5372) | 0.4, 19.6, 18.8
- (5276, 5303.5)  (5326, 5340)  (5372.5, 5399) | 0.6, 18.7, 18.2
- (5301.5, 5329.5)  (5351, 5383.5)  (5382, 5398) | -1.3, 19.3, 17.9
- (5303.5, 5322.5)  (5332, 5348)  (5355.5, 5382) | 0.7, 20.3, 19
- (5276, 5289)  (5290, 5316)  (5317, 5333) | -0.6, 19.6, 17.8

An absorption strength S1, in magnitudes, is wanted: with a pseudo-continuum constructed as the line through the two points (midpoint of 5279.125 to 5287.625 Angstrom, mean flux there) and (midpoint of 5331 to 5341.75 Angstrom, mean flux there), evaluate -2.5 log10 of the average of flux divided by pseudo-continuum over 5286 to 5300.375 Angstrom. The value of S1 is 0.05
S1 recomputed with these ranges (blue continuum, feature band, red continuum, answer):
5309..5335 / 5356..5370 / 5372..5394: -0.039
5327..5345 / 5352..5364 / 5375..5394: -0.075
